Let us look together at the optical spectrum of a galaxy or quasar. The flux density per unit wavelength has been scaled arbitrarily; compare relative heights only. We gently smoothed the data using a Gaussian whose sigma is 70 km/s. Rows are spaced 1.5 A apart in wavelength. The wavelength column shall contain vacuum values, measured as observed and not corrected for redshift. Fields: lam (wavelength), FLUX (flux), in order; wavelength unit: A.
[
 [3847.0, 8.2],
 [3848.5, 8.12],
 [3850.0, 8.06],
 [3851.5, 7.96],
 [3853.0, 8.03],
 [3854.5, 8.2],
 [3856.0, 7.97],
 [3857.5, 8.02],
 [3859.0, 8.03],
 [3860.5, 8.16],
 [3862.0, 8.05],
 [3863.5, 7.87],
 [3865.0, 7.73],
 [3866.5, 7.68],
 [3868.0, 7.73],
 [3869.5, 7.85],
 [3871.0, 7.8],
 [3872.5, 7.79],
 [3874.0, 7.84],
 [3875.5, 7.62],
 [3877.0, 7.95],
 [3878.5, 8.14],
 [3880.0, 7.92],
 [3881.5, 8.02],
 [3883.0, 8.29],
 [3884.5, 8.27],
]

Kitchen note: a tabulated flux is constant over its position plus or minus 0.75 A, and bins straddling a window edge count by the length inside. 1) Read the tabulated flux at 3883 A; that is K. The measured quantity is 8.29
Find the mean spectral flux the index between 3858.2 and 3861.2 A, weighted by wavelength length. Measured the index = 8.09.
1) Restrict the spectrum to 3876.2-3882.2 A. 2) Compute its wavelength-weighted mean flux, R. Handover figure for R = 8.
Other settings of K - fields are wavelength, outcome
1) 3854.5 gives 8.2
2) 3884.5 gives 8.27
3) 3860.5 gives 8.16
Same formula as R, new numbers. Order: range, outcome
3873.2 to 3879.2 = 7.88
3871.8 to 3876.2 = 7.75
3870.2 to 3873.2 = 7.8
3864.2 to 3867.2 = 7.71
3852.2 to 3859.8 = 8.05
